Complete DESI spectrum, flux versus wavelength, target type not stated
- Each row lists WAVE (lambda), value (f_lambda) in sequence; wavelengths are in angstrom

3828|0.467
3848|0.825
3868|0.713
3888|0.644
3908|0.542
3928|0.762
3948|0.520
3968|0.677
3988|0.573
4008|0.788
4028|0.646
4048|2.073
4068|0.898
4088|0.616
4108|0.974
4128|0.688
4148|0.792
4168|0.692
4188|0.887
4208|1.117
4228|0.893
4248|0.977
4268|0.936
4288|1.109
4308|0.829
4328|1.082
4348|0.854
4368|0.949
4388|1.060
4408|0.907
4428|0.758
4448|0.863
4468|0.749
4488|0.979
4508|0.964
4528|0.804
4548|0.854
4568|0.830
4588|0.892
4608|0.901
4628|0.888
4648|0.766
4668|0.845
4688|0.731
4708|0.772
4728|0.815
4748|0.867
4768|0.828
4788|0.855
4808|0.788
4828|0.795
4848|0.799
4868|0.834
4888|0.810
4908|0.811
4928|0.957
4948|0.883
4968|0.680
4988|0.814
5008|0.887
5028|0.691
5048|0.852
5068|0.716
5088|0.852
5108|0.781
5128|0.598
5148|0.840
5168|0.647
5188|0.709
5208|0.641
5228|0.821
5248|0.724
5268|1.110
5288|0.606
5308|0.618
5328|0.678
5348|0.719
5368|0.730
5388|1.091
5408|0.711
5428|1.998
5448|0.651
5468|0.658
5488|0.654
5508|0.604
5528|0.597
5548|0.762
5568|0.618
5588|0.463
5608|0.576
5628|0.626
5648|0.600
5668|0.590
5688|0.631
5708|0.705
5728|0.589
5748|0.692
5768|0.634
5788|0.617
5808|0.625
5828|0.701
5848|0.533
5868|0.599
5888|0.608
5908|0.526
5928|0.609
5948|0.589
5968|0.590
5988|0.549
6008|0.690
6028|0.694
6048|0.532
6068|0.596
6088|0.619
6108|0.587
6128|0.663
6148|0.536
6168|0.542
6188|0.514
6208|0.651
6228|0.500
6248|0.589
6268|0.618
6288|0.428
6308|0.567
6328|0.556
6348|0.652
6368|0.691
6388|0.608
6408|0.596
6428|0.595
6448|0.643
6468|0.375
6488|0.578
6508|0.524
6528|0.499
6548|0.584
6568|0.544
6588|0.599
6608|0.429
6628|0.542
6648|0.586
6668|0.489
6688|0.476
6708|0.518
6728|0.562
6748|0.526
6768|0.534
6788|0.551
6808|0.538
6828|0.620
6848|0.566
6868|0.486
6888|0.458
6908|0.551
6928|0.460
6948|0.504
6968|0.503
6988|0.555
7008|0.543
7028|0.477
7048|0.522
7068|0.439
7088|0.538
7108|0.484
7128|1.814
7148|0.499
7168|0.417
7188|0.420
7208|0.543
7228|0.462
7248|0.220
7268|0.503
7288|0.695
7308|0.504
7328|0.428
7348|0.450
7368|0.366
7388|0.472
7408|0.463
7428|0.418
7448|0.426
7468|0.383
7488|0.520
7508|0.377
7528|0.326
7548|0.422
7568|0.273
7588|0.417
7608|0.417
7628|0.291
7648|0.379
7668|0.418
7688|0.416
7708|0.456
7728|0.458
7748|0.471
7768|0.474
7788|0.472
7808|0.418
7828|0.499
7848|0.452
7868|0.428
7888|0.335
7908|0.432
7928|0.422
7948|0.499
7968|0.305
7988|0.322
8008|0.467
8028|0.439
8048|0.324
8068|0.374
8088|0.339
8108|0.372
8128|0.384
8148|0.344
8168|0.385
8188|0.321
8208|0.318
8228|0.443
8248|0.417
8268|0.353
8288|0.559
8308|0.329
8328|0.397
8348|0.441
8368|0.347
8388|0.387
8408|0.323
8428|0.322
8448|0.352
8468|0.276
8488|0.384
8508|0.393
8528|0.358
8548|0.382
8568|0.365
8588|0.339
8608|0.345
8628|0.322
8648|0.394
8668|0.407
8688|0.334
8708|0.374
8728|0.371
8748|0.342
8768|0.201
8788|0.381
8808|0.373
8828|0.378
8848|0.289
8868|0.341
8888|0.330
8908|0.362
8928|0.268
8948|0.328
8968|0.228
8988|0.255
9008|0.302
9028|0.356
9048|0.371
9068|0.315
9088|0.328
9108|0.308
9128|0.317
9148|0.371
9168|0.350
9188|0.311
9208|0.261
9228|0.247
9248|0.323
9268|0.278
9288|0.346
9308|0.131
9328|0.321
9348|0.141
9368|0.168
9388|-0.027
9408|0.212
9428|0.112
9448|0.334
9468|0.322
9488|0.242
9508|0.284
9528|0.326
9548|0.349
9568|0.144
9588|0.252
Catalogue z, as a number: 0.085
